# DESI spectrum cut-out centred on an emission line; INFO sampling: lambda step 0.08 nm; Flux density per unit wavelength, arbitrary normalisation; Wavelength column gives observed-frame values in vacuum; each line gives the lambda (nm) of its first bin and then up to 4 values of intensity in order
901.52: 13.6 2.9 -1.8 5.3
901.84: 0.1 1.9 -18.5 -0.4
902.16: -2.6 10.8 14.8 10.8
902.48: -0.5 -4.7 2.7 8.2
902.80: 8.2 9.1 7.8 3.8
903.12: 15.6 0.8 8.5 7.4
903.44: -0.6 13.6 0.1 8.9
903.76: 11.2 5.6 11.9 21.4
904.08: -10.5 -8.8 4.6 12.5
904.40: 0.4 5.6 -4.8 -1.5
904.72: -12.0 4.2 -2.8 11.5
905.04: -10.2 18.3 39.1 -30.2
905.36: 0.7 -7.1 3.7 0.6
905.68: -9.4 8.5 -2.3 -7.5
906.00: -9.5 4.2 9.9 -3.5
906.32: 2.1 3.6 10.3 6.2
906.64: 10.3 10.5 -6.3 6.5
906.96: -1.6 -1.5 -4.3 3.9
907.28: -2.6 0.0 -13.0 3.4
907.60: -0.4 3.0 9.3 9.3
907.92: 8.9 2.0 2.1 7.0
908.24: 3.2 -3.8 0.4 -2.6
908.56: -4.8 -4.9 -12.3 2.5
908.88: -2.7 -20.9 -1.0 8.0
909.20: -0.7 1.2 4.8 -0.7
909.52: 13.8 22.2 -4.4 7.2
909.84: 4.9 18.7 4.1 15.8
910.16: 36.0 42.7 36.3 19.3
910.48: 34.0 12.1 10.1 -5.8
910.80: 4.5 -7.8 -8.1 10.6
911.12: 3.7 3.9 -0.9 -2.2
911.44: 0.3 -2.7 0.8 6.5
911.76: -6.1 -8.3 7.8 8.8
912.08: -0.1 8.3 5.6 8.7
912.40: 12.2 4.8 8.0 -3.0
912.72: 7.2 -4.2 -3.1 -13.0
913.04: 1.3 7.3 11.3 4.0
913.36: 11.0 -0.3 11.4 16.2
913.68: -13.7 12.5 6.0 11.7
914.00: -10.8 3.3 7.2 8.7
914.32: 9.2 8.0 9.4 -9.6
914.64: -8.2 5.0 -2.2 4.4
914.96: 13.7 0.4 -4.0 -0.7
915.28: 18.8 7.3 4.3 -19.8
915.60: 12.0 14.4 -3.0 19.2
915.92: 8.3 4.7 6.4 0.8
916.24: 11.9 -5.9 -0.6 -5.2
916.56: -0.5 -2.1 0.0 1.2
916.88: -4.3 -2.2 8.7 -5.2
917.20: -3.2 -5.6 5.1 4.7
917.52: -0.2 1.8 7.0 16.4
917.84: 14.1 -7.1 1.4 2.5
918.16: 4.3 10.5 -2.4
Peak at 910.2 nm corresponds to H-beta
